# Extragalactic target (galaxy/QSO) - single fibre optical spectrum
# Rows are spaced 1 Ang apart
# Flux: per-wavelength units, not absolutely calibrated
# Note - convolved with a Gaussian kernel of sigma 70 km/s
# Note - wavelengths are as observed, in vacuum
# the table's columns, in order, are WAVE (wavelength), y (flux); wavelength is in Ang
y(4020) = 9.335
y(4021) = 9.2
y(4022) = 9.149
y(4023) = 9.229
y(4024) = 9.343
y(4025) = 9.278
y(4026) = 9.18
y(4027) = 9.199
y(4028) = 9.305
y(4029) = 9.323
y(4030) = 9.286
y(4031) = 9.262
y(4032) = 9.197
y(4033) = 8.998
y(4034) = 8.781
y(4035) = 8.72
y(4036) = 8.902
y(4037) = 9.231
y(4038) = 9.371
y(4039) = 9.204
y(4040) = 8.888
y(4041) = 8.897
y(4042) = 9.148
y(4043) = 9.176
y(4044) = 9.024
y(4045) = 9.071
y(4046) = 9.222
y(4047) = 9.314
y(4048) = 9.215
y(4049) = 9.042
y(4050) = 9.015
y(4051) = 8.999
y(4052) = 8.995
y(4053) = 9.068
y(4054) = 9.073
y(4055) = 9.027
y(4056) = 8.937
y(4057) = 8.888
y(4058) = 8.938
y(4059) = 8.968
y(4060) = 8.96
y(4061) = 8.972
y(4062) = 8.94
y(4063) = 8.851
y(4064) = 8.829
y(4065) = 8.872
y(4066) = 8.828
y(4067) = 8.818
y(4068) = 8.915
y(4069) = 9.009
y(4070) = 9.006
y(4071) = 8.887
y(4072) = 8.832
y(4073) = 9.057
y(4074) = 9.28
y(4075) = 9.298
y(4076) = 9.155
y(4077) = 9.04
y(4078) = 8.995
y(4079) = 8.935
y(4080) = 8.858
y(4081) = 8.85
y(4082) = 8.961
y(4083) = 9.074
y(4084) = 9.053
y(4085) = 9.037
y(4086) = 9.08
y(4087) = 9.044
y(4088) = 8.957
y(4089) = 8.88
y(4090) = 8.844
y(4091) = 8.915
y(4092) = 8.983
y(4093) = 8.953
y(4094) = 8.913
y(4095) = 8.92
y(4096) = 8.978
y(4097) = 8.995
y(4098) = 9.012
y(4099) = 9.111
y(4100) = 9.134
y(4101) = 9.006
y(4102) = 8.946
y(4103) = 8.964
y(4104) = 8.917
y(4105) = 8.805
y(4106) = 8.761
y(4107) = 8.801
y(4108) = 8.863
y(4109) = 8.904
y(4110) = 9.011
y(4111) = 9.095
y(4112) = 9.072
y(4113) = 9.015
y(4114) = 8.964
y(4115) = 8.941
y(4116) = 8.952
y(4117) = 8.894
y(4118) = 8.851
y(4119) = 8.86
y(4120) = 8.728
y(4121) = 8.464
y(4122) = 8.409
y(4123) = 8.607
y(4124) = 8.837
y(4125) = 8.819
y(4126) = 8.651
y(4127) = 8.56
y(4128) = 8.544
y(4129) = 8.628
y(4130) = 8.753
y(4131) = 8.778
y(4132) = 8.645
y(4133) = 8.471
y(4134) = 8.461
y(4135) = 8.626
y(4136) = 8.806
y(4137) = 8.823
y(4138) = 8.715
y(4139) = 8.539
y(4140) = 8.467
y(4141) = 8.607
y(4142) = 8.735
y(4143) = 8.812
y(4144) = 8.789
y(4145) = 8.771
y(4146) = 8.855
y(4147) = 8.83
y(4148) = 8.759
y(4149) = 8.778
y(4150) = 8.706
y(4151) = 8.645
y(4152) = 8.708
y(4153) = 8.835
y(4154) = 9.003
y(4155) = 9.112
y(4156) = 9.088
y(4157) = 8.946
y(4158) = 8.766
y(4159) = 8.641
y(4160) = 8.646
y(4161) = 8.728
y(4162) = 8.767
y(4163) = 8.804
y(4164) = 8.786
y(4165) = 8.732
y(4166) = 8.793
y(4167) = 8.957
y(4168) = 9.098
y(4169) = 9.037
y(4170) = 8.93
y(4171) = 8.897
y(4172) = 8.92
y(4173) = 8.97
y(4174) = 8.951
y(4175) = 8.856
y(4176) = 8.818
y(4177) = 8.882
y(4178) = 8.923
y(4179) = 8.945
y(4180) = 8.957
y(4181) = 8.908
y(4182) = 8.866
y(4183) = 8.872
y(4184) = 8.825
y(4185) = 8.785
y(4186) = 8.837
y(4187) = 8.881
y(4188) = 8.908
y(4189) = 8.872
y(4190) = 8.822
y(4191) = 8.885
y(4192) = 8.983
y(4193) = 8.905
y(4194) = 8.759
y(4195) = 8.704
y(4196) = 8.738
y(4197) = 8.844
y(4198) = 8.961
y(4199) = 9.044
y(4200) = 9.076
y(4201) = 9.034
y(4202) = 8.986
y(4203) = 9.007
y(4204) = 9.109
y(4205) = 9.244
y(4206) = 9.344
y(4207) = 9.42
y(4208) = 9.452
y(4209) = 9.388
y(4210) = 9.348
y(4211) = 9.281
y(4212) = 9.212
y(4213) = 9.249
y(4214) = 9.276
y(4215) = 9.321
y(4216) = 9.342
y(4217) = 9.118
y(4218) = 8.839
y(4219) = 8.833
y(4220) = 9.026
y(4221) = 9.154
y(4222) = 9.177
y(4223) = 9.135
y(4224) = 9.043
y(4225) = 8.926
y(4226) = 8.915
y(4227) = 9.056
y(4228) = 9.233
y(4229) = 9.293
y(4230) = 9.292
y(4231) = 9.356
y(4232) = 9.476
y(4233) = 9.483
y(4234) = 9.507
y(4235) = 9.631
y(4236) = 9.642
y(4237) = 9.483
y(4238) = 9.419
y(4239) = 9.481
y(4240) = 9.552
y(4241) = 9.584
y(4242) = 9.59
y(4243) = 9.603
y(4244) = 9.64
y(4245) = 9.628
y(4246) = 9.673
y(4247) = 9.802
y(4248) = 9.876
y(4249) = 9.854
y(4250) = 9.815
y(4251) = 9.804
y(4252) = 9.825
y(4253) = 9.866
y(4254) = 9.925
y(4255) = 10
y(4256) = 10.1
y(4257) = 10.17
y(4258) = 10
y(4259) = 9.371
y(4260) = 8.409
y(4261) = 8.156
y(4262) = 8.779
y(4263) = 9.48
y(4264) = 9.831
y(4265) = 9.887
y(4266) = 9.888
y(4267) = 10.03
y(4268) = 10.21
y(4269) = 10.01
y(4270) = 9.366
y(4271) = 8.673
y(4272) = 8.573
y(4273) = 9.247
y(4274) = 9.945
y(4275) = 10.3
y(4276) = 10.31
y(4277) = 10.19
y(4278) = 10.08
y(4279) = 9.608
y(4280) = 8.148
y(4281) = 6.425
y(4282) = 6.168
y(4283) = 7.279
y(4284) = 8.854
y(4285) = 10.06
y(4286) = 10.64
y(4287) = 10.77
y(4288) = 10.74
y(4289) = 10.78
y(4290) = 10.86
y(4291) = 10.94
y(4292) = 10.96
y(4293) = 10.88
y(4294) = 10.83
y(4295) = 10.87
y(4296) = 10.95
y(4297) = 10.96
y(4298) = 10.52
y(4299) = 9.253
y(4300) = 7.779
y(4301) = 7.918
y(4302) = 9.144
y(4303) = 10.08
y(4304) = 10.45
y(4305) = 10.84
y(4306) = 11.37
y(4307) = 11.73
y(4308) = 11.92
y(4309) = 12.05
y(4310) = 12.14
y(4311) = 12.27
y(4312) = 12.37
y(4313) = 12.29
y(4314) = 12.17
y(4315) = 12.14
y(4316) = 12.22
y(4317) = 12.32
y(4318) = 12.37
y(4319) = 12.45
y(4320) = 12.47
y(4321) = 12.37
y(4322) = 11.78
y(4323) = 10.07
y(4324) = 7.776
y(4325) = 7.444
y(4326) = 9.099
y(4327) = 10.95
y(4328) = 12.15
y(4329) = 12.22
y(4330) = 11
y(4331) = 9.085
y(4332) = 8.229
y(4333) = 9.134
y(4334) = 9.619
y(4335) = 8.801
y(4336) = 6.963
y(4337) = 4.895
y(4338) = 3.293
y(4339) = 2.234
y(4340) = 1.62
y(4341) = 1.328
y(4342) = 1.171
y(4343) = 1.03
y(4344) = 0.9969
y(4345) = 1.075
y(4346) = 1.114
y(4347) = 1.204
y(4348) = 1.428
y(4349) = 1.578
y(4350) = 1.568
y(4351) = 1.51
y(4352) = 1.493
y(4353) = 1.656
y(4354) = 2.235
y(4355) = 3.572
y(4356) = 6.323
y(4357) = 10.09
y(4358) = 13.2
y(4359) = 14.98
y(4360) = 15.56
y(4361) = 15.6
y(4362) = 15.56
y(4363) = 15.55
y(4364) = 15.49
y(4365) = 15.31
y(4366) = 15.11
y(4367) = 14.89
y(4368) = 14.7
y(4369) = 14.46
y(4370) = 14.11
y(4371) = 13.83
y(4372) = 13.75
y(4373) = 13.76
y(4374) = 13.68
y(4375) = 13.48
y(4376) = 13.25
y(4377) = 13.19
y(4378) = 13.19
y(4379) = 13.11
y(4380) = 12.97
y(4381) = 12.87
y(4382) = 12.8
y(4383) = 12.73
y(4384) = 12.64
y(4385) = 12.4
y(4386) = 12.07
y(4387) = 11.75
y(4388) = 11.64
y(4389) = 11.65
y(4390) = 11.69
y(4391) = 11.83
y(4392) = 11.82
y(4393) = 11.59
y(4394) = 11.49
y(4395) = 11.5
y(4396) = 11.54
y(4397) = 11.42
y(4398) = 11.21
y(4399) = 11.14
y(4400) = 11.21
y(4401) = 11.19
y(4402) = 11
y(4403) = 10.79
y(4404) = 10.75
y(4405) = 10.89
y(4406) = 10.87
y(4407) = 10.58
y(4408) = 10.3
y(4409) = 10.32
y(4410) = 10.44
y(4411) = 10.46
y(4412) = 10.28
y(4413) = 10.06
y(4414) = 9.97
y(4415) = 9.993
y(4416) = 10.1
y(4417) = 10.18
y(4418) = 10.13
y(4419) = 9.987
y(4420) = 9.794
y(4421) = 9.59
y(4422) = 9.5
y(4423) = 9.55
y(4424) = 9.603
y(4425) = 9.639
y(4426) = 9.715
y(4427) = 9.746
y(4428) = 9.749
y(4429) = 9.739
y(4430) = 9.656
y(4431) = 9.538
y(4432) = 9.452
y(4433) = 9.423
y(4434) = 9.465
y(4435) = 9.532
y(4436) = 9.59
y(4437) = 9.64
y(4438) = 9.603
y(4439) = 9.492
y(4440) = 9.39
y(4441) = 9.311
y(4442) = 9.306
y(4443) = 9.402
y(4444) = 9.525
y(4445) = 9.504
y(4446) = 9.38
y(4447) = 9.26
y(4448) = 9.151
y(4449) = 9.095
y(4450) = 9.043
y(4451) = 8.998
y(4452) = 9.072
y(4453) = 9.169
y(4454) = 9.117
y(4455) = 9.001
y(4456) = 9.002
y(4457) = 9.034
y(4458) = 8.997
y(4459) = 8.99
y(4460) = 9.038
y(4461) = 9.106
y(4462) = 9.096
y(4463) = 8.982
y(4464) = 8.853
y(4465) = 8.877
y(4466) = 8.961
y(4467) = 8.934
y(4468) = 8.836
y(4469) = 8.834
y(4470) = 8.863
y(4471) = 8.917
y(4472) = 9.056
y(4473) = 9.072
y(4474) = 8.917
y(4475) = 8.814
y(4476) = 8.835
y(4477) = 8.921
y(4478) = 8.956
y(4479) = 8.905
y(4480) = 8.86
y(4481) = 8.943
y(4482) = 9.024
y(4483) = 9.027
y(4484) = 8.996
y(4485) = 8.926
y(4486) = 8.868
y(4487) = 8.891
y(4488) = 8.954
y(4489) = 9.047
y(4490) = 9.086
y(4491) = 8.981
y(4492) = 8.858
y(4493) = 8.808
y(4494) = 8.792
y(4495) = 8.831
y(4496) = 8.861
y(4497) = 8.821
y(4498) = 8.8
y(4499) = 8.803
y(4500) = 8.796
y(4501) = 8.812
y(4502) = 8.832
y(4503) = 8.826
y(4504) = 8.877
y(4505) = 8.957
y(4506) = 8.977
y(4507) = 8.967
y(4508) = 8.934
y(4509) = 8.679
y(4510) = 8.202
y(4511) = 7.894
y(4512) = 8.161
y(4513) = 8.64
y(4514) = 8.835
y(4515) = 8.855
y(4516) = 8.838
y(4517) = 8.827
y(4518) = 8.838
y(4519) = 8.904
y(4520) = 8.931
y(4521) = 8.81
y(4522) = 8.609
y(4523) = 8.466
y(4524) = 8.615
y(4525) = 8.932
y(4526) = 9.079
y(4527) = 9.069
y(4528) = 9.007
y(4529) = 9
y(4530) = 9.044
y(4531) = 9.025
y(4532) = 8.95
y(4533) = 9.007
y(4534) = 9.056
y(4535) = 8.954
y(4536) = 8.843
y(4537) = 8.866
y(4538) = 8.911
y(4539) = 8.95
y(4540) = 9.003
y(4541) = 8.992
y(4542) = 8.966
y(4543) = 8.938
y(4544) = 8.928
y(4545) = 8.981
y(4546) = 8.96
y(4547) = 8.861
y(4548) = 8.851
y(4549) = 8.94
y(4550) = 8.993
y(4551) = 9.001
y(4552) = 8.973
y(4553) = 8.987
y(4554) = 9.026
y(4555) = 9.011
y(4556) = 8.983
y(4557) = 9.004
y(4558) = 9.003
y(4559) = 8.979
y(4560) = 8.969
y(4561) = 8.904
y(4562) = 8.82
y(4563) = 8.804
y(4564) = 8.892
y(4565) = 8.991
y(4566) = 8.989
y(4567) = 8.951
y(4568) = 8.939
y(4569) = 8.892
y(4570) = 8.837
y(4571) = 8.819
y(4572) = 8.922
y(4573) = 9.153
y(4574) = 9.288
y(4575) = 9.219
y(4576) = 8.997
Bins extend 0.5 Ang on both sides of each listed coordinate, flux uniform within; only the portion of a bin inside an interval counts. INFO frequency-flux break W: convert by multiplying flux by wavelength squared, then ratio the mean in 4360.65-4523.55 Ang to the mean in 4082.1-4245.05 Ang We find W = 1.29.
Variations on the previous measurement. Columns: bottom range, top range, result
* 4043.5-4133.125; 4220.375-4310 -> 1.19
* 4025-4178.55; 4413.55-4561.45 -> 1.22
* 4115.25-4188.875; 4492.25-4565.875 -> 1.20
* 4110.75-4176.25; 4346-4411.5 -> 1.39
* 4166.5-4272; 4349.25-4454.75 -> 1.25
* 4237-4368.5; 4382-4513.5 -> 1.11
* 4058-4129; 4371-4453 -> 1.40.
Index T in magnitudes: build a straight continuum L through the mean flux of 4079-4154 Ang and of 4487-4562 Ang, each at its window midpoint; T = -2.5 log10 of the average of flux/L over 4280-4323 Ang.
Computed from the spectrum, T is -0.21 mag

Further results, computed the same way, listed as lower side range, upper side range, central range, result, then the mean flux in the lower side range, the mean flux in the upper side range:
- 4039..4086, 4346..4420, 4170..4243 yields 0.08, 9.01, 10.8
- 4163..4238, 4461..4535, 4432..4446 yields -0.07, 9.06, 8.87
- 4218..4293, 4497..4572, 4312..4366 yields 0.14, 9.52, 8.87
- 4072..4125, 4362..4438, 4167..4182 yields 0.08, 8.94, 11.5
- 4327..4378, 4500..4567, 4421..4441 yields -0.10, 8.63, 8.87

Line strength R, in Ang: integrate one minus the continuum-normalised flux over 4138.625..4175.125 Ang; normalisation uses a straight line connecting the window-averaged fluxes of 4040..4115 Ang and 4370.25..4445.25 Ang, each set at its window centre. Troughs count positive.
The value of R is 2.4 Ang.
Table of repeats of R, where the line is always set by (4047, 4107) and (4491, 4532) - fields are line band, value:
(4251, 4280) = -2.37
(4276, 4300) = -2.52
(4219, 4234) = -0.45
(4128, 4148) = 0.59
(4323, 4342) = 3.06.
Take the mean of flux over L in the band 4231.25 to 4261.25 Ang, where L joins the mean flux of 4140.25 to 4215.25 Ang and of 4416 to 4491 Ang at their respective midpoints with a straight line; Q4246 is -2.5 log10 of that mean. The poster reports -0.072 mag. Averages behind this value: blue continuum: 8.93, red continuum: 9.24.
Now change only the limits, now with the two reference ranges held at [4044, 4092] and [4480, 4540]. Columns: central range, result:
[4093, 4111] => 0.004 mag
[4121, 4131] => 0.041 mag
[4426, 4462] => -0.055 mag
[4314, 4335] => -0.202 mag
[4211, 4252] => -0.053 mag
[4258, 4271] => -0.060 mag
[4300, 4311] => -0.198 mag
